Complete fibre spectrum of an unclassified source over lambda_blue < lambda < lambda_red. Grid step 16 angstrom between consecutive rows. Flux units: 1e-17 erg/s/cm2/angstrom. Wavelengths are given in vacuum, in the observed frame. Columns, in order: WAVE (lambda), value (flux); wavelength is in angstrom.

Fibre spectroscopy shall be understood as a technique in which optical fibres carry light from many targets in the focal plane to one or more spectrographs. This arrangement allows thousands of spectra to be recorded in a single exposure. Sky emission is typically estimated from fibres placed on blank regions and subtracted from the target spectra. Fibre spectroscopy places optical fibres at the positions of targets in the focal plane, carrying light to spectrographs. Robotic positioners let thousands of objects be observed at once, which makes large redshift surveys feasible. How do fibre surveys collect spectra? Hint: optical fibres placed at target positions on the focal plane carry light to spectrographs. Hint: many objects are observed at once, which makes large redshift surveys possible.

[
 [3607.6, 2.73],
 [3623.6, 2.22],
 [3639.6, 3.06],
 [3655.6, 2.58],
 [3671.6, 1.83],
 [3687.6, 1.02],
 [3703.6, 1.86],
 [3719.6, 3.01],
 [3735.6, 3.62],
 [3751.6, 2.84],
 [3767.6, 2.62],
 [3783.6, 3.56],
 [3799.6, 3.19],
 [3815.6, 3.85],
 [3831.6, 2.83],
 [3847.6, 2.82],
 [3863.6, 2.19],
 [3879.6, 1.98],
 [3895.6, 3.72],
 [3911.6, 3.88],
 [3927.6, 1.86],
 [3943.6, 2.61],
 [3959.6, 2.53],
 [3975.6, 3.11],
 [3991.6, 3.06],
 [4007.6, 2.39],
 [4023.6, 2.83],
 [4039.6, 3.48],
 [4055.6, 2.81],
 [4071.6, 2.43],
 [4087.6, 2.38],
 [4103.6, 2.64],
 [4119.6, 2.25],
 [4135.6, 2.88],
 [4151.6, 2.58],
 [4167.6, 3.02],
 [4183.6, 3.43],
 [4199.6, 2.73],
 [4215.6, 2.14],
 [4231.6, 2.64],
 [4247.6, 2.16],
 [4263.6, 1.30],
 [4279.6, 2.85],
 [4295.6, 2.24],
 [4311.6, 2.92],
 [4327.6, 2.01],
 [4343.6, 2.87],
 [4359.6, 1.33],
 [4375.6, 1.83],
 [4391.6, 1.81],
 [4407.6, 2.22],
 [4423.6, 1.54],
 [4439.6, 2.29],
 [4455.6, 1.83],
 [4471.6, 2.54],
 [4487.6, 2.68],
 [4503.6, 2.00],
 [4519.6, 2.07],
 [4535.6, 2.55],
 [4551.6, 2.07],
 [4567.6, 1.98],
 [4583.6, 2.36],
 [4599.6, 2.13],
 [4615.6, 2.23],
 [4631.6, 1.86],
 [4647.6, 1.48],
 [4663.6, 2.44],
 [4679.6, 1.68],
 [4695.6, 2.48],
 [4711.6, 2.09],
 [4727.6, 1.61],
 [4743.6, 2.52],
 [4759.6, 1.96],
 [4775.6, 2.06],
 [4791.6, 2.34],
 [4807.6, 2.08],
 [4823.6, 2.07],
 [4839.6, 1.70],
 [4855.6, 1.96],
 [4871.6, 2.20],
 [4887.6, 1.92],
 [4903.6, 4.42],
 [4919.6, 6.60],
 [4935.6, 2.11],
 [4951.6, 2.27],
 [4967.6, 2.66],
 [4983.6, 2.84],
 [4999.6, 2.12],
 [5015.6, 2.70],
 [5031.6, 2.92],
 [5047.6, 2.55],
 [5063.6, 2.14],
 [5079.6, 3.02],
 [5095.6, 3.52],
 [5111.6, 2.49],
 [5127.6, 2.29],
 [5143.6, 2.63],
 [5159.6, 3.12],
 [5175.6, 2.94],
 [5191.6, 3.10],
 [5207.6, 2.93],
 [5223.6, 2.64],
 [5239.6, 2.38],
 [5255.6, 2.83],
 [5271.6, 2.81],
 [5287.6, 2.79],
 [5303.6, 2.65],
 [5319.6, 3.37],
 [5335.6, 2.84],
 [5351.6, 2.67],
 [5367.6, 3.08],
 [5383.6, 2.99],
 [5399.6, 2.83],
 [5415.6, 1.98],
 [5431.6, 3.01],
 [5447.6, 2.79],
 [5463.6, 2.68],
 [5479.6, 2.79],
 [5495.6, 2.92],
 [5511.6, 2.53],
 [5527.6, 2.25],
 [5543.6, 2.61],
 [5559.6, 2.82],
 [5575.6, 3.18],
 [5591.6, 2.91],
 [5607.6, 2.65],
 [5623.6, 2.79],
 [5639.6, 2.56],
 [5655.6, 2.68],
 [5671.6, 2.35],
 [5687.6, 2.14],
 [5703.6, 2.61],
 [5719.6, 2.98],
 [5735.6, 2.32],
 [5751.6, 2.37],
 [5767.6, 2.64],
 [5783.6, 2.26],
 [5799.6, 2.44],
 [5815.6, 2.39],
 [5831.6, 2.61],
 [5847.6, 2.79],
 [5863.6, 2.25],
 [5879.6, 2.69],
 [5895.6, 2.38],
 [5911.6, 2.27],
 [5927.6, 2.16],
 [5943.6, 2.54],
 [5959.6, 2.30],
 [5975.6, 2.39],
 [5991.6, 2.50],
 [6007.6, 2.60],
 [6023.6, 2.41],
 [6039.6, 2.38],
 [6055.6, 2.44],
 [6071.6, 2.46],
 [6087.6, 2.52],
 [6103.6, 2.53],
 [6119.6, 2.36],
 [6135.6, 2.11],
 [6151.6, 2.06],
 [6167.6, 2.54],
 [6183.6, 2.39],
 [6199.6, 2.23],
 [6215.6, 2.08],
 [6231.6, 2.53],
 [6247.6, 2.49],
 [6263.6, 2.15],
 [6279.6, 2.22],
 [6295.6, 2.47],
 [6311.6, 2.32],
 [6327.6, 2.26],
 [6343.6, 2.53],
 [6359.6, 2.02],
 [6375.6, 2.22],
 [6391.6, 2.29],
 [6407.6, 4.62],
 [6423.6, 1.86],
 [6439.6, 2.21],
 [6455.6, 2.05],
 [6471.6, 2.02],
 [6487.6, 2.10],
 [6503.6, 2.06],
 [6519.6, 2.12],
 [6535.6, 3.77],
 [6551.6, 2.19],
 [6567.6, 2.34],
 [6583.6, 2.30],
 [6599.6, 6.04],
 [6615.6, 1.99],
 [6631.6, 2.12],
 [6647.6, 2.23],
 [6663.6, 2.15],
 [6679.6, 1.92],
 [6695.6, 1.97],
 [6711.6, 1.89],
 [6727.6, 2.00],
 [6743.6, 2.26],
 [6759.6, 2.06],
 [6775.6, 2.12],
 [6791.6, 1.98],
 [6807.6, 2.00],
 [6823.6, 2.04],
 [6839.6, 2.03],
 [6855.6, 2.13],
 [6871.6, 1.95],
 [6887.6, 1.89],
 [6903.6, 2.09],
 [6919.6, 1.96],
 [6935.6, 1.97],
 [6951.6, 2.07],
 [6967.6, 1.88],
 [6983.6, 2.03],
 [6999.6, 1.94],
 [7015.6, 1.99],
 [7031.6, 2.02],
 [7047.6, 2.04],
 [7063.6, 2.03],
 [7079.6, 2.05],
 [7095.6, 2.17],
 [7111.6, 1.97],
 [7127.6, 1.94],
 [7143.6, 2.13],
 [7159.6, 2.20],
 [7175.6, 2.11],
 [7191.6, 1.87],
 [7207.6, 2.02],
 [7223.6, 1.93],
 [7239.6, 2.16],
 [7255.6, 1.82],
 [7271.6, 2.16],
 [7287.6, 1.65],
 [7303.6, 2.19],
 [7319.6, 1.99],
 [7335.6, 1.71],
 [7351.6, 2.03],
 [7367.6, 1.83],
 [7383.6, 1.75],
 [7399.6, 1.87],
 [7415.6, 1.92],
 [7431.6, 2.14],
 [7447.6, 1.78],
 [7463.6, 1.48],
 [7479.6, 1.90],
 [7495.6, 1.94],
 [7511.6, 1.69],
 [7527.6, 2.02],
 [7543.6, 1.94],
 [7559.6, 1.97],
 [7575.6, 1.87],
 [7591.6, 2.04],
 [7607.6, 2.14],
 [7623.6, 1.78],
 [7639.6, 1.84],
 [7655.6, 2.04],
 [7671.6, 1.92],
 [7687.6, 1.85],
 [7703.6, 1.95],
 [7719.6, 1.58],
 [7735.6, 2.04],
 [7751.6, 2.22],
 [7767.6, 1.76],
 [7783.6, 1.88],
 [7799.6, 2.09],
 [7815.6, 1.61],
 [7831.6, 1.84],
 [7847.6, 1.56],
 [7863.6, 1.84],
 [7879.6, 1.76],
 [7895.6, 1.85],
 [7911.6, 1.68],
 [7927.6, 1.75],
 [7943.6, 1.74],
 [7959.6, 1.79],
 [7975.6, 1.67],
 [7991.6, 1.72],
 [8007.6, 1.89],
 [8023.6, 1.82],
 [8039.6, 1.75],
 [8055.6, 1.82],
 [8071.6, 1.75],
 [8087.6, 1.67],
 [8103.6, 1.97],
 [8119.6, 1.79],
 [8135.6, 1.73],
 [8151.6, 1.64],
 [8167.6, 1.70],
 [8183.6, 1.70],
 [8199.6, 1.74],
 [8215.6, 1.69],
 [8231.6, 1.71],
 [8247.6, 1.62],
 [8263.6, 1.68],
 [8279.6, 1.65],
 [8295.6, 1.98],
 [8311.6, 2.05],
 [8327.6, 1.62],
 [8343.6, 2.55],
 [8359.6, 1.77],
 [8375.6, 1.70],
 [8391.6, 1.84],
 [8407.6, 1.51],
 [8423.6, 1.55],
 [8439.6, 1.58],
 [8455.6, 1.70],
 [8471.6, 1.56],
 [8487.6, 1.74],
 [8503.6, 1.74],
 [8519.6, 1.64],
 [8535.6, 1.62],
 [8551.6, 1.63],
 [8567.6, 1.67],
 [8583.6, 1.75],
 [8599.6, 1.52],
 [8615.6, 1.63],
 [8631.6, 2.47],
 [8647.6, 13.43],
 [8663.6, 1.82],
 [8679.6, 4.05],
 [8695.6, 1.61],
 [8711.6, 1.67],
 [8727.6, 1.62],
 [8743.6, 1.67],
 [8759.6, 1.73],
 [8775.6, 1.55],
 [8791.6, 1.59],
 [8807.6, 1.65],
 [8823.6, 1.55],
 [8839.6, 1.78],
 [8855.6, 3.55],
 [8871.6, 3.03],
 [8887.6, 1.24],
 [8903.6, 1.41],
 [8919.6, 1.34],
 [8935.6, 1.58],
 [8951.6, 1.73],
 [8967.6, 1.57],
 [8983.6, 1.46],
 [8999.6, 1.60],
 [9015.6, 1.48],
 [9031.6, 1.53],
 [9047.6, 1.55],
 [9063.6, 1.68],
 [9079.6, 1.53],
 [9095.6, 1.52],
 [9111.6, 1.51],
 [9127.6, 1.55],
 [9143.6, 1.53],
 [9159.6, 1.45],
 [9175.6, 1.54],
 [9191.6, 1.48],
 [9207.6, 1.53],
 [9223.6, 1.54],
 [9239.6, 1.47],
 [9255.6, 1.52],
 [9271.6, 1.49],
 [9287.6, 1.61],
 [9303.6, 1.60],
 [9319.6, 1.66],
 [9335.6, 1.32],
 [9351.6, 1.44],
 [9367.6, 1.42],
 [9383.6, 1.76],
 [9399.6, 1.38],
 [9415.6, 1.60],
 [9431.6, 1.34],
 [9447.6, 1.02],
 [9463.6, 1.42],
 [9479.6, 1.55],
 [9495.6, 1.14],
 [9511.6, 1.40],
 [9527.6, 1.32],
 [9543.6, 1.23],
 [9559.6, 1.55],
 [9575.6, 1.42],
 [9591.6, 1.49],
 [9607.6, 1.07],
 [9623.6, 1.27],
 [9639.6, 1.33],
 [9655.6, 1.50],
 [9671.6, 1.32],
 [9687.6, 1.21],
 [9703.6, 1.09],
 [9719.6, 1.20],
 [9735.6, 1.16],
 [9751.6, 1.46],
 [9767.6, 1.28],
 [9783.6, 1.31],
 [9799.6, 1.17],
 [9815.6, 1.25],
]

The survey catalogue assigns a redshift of 0.318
